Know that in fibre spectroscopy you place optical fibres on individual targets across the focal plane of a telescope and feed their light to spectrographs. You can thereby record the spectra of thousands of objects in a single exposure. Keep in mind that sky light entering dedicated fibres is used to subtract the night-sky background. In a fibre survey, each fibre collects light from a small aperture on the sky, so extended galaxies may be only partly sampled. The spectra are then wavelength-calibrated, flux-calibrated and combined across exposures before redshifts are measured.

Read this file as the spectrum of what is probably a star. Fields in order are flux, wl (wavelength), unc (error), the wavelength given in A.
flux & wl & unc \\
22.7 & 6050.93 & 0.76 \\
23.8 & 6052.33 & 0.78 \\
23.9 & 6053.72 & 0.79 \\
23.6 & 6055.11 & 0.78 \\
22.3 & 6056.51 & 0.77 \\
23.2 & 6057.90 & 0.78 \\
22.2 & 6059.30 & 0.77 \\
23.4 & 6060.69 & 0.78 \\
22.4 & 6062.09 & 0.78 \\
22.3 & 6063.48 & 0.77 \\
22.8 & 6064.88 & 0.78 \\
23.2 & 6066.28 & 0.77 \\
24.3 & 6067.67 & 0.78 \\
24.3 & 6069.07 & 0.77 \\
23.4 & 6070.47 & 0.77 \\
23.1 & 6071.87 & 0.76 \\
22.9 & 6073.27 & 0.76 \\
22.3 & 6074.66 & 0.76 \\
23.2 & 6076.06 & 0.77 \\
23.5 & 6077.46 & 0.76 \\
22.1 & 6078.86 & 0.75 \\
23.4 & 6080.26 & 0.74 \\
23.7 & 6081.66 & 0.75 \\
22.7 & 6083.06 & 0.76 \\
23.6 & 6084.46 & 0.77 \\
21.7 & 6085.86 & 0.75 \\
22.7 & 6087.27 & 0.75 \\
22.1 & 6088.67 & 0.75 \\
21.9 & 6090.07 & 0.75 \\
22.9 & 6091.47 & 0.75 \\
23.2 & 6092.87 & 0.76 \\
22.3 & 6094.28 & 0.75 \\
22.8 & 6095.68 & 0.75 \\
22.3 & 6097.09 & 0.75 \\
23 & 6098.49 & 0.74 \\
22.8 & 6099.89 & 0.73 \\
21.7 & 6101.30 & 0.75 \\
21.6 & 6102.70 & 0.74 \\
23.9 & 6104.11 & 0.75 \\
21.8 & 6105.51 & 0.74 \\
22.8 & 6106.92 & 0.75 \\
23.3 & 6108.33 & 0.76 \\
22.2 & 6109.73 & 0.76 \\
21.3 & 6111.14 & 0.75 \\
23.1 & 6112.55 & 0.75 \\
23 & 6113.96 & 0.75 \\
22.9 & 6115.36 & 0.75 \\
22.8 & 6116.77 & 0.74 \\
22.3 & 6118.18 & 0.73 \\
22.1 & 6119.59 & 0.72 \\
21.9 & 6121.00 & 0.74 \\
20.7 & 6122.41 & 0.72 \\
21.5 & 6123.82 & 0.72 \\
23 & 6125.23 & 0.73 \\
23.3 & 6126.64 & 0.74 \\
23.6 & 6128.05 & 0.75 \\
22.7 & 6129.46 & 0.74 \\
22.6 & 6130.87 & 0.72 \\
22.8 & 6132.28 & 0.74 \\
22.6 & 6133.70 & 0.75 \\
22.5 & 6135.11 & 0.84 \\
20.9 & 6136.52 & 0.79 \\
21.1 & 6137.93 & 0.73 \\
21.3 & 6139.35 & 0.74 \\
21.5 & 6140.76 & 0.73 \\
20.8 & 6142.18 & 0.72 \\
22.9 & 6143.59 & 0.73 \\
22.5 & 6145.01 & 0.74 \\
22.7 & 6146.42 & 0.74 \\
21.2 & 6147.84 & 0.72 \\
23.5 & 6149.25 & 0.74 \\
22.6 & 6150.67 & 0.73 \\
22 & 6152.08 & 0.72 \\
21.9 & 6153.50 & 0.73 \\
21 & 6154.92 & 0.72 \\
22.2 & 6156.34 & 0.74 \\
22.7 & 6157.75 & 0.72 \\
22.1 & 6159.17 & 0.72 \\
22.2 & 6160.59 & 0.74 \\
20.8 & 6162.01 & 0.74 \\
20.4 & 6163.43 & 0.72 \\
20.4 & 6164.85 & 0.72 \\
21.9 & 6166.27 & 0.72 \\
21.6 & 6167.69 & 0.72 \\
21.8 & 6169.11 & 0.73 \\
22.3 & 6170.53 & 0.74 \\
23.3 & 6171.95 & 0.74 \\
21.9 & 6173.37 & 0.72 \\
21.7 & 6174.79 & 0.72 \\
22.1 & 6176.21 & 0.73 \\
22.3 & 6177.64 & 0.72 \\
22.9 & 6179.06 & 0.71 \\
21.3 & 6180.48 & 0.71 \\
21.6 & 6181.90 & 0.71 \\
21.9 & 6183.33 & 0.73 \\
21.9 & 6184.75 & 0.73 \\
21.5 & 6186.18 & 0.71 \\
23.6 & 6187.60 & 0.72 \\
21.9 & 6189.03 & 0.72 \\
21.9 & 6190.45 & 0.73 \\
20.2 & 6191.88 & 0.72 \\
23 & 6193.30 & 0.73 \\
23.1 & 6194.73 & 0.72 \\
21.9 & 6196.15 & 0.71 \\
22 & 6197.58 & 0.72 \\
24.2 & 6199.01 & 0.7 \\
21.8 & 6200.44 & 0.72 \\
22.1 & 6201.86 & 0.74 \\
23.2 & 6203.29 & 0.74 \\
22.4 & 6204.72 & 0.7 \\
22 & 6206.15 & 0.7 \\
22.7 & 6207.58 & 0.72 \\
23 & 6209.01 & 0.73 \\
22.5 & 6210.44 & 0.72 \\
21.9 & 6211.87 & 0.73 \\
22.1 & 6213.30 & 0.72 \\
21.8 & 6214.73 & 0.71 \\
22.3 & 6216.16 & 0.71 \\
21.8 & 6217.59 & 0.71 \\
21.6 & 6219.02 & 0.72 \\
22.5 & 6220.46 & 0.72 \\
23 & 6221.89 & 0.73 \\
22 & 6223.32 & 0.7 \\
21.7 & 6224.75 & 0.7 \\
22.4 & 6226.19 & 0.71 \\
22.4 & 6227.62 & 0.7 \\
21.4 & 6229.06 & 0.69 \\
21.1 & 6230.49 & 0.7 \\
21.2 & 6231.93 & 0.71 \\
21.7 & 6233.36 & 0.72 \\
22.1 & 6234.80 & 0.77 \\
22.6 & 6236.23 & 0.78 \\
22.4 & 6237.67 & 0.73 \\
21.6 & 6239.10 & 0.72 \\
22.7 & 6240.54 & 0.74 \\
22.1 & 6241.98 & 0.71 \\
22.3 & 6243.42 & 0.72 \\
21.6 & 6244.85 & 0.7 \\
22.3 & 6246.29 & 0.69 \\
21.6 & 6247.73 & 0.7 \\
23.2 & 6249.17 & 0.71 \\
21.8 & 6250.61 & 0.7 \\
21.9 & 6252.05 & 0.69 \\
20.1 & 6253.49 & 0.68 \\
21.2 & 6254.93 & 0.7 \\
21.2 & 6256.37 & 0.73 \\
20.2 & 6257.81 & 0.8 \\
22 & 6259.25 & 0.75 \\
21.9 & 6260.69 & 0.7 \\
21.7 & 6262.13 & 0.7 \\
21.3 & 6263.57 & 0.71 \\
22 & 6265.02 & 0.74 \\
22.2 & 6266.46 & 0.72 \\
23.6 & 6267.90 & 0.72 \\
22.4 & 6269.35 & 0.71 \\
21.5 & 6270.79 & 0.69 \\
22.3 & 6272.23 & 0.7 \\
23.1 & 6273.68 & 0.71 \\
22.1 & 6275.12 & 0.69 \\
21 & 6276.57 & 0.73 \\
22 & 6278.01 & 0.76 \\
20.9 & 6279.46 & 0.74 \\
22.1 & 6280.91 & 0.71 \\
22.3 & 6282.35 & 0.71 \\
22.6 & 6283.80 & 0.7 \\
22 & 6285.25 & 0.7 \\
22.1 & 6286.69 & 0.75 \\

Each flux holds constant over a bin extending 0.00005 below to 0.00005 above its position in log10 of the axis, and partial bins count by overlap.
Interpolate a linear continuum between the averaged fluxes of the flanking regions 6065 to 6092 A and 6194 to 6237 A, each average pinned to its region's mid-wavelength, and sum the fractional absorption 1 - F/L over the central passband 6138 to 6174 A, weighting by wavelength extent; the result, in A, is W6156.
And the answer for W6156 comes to 1.1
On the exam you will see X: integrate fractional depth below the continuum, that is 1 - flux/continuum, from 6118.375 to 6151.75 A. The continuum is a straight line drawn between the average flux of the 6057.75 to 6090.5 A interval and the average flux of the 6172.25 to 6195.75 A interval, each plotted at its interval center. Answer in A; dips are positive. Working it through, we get 0.4 A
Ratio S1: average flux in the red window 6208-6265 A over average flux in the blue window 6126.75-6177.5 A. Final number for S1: 1.0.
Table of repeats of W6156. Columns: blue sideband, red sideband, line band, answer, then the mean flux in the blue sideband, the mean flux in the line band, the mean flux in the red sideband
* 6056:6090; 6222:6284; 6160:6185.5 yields 0.7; 22.9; 21.8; 21.9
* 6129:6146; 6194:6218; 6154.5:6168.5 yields 0.4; 22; 21.5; 22.4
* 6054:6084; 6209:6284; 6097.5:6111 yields 0.2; 23.1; 22.5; 22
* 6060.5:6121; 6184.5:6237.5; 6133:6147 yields 0.4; 22.8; 21.9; 22.2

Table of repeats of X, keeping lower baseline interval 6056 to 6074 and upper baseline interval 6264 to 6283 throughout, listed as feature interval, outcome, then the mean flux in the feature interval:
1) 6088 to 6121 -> 0.5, 22.5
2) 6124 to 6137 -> 0.1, 22.7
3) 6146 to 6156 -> 0.2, 22.1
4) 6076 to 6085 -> -0.1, 23.2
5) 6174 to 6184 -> 0.3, 22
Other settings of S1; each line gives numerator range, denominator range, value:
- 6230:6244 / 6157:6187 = 1.01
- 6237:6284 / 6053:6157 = 0.97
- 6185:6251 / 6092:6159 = 0.99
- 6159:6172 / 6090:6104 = 0.96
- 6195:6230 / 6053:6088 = 0.97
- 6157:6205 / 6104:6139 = 0.99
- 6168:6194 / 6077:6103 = 0.97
